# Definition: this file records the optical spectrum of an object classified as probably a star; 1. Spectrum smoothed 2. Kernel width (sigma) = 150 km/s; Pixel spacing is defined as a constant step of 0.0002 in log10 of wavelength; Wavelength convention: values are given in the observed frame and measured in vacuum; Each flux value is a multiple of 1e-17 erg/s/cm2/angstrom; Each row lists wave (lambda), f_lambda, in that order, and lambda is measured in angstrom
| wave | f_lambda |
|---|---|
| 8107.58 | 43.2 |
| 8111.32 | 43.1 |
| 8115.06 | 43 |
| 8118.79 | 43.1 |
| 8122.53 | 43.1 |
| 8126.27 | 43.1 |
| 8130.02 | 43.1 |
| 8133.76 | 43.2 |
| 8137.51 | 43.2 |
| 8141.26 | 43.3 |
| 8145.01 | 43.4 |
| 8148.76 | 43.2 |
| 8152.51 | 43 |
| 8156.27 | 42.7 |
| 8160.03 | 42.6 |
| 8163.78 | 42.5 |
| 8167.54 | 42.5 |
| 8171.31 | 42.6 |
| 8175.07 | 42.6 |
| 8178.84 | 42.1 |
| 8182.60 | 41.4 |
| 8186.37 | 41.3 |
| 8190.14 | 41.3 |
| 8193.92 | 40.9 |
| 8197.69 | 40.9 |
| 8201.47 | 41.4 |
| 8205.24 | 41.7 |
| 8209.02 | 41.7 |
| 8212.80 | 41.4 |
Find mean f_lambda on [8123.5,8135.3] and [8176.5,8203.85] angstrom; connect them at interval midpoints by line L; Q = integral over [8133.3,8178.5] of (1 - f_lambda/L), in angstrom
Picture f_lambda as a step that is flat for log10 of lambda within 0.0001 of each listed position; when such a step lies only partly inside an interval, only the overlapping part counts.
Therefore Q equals -0.5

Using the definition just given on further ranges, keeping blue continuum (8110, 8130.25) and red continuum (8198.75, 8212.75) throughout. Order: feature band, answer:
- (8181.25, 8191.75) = 0.1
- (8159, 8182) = -0.1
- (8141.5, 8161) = -0.2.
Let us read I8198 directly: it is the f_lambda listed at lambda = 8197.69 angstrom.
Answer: 40.9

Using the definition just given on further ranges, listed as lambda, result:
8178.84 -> 42.1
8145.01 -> 43.4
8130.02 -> 43.1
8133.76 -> 43.2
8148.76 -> 43.2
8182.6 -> 41.4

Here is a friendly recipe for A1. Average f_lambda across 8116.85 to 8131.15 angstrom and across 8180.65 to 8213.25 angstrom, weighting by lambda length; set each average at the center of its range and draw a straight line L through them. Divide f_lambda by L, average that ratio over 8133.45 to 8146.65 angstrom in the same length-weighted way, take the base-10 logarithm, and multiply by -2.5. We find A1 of -0.01 mag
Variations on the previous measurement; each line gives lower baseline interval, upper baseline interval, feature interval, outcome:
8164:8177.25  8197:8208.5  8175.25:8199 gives 0.01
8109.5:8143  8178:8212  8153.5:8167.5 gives -0.01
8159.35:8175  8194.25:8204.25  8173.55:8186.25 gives 0.00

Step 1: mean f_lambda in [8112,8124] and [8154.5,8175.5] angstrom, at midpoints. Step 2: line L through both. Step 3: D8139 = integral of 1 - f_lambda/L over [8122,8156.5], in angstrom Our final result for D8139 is -0.2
